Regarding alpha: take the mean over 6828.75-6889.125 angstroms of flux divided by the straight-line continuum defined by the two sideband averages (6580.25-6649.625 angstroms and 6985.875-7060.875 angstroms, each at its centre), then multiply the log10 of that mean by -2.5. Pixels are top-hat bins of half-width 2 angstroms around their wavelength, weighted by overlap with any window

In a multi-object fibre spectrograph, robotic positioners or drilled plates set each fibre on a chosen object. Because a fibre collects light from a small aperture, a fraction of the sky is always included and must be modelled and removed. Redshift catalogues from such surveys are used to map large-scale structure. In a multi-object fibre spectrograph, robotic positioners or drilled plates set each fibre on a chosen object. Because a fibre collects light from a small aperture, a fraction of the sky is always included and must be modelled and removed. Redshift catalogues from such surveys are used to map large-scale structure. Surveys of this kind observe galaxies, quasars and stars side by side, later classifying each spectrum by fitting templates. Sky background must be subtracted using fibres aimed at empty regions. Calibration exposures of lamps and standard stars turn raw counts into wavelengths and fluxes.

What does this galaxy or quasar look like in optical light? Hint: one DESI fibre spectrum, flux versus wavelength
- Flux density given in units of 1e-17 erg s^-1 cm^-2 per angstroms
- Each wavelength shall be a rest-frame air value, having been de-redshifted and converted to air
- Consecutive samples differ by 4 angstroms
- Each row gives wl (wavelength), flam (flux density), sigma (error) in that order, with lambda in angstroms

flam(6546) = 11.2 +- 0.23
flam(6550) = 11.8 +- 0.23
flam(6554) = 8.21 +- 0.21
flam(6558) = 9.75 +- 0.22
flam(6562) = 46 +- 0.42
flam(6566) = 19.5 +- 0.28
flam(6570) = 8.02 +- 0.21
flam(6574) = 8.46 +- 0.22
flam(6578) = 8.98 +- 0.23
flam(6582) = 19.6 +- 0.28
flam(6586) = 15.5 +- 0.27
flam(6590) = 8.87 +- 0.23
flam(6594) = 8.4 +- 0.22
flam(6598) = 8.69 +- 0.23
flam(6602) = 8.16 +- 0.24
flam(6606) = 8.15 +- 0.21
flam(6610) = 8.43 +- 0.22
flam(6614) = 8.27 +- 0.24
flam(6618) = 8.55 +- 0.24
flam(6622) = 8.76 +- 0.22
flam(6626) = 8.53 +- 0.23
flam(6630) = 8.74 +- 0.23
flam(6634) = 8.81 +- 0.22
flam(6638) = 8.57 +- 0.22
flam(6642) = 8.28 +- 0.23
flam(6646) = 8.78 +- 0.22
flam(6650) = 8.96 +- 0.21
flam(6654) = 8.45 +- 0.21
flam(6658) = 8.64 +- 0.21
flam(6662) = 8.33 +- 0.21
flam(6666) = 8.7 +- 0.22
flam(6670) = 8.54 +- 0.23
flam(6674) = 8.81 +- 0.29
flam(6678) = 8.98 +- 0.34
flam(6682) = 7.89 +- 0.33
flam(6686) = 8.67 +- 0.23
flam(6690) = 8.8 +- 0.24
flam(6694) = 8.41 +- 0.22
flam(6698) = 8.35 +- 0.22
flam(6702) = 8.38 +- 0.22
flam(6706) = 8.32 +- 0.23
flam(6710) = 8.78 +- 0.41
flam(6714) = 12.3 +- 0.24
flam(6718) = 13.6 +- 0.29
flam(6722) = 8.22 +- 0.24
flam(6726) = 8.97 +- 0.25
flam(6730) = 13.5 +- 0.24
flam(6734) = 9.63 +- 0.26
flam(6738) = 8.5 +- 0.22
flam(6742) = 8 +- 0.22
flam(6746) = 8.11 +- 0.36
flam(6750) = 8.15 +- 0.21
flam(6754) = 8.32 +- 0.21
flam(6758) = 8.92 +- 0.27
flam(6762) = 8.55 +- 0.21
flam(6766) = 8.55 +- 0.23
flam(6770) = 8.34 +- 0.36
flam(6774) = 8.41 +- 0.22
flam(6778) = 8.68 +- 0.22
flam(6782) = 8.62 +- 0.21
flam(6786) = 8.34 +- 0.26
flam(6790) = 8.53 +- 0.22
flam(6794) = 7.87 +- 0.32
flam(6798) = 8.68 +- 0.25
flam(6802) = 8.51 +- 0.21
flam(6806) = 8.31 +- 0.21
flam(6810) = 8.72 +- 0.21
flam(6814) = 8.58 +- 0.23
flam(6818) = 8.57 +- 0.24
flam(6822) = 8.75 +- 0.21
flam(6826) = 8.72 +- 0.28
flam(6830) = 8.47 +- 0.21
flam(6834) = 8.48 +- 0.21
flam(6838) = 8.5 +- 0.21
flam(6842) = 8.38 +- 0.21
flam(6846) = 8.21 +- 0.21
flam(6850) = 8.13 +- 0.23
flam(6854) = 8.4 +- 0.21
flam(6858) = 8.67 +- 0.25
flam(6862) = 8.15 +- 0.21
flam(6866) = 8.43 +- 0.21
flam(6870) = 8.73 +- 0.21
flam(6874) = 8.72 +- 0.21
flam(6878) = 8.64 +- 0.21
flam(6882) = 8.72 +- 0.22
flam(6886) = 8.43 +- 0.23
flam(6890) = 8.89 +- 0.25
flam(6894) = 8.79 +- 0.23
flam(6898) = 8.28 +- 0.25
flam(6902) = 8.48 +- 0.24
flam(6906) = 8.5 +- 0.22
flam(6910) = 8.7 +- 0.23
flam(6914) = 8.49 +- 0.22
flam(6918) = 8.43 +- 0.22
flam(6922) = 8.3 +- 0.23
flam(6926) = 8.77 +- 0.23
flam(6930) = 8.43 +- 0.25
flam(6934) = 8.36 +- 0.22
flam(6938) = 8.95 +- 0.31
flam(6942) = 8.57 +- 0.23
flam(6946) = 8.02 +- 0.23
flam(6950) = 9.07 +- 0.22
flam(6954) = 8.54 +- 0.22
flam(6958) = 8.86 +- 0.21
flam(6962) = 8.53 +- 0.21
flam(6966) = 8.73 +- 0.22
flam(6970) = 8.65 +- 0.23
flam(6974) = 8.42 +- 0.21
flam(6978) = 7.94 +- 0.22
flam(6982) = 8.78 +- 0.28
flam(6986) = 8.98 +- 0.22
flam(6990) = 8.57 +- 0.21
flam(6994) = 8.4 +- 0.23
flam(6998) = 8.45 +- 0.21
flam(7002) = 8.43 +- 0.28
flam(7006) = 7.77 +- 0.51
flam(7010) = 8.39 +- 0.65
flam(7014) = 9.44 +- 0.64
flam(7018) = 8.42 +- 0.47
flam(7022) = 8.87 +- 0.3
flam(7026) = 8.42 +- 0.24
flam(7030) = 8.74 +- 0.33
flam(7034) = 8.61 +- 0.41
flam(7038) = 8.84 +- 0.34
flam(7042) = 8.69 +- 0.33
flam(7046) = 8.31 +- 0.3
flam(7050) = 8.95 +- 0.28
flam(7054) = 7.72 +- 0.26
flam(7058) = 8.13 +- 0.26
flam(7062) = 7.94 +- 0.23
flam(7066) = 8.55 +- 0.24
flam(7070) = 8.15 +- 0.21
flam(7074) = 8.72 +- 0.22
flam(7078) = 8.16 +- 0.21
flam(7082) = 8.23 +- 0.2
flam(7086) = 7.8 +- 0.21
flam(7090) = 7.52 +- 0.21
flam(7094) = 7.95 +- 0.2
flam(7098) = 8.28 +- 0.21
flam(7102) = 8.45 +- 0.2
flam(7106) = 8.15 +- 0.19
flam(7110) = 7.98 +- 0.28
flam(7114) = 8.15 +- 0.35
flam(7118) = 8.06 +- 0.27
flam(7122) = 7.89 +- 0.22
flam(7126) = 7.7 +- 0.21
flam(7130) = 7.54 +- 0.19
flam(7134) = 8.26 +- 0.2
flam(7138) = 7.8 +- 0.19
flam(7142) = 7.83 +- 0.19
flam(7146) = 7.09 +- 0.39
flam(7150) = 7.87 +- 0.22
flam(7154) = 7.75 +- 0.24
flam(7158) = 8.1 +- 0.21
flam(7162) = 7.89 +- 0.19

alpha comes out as 0.06 mag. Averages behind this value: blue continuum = 9.54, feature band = 8.48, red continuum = 8.52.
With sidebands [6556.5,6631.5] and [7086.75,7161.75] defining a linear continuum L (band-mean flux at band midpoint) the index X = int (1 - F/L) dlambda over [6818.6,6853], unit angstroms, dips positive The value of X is 5.9 angstroms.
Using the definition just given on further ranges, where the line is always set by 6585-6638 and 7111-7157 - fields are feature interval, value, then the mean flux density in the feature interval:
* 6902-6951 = -1.63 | 8.54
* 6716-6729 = -2.72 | 10.5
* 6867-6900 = -1.15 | 8.64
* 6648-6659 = 0.19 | 8.69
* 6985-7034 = -2.92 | 8.57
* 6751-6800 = 0.59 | 8.48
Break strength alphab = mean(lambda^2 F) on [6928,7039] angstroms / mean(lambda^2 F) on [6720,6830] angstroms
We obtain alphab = 1.0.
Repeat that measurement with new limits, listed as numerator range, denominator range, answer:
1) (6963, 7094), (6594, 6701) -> 1.10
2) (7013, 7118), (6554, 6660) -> 0.86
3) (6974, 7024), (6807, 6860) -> 1.05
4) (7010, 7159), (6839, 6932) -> 1.02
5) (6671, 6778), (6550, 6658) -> 0.85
